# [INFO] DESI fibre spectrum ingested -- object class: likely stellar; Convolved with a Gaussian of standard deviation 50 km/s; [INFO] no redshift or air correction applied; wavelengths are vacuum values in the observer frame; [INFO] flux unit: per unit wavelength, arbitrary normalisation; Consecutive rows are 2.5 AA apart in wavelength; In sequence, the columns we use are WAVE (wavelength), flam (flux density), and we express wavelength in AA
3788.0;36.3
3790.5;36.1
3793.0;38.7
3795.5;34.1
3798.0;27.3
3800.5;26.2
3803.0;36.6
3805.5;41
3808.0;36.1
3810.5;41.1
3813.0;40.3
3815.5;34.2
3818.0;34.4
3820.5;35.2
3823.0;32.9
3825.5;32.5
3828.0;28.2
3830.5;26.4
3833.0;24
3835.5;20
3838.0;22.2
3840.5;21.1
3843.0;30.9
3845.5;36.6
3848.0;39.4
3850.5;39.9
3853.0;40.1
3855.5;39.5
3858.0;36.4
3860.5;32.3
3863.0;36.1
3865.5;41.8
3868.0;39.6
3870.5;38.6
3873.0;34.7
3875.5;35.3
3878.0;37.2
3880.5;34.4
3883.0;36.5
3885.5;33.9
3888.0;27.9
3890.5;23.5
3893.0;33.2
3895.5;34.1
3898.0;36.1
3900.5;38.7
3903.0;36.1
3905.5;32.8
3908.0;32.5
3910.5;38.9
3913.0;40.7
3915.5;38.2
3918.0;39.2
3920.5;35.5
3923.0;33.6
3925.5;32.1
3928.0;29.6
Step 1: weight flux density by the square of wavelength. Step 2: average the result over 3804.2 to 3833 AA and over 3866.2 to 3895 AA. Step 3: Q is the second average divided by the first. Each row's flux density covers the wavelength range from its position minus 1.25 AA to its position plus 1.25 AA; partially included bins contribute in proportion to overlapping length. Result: 1.03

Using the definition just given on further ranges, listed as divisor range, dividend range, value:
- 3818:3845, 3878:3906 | 1.24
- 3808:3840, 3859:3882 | 1.22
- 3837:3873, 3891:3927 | 1.03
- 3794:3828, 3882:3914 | 1.03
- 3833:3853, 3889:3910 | 1.14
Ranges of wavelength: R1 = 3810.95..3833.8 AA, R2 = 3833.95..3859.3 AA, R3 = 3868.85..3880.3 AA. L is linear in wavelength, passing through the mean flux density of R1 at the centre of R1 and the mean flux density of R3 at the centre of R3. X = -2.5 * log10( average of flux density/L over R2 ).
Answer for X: 0.06 mag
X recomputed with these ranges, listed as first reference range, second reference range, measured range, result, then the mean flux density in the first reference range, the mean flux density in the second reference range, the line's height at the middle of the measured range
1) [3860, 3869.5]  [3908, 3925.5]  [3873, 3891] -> 0.13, 37.9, 36.9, 37.6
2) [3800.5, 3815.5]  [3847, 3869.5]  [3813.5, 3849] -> 0.25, 37.5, 38.3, 37.9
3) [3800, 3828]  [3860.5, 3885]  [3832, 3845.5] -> 0.40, 35.4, 36.8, 36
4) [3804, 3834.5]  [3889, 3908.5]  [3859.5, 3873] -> -0.12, 33.8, 33.3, 33.5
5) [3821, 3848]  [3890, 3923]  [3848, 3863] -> -0.23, 28.2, 35.5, 30.4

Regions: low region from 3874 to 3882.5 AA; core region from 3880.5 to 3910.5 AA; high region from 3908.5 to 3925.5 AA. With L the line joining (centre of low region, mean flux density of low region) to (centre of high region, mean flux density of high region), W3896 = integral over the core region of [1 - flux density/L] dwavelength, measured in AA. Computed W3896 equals 2.3 AA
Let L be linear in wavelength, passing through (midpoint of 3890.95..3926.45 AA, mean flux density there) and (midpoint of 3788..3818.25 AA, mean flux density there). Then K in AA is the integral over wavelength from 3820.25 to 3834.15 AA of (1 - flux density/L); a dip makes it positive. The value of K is 2.4 AA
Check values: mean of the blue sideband 35.6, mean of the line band 29.5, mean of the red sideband 35.6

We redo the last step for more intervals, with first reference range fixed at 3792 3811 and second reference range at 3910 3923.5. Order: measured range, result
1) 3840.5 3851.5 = 0.36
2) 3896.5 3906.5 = 0.40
